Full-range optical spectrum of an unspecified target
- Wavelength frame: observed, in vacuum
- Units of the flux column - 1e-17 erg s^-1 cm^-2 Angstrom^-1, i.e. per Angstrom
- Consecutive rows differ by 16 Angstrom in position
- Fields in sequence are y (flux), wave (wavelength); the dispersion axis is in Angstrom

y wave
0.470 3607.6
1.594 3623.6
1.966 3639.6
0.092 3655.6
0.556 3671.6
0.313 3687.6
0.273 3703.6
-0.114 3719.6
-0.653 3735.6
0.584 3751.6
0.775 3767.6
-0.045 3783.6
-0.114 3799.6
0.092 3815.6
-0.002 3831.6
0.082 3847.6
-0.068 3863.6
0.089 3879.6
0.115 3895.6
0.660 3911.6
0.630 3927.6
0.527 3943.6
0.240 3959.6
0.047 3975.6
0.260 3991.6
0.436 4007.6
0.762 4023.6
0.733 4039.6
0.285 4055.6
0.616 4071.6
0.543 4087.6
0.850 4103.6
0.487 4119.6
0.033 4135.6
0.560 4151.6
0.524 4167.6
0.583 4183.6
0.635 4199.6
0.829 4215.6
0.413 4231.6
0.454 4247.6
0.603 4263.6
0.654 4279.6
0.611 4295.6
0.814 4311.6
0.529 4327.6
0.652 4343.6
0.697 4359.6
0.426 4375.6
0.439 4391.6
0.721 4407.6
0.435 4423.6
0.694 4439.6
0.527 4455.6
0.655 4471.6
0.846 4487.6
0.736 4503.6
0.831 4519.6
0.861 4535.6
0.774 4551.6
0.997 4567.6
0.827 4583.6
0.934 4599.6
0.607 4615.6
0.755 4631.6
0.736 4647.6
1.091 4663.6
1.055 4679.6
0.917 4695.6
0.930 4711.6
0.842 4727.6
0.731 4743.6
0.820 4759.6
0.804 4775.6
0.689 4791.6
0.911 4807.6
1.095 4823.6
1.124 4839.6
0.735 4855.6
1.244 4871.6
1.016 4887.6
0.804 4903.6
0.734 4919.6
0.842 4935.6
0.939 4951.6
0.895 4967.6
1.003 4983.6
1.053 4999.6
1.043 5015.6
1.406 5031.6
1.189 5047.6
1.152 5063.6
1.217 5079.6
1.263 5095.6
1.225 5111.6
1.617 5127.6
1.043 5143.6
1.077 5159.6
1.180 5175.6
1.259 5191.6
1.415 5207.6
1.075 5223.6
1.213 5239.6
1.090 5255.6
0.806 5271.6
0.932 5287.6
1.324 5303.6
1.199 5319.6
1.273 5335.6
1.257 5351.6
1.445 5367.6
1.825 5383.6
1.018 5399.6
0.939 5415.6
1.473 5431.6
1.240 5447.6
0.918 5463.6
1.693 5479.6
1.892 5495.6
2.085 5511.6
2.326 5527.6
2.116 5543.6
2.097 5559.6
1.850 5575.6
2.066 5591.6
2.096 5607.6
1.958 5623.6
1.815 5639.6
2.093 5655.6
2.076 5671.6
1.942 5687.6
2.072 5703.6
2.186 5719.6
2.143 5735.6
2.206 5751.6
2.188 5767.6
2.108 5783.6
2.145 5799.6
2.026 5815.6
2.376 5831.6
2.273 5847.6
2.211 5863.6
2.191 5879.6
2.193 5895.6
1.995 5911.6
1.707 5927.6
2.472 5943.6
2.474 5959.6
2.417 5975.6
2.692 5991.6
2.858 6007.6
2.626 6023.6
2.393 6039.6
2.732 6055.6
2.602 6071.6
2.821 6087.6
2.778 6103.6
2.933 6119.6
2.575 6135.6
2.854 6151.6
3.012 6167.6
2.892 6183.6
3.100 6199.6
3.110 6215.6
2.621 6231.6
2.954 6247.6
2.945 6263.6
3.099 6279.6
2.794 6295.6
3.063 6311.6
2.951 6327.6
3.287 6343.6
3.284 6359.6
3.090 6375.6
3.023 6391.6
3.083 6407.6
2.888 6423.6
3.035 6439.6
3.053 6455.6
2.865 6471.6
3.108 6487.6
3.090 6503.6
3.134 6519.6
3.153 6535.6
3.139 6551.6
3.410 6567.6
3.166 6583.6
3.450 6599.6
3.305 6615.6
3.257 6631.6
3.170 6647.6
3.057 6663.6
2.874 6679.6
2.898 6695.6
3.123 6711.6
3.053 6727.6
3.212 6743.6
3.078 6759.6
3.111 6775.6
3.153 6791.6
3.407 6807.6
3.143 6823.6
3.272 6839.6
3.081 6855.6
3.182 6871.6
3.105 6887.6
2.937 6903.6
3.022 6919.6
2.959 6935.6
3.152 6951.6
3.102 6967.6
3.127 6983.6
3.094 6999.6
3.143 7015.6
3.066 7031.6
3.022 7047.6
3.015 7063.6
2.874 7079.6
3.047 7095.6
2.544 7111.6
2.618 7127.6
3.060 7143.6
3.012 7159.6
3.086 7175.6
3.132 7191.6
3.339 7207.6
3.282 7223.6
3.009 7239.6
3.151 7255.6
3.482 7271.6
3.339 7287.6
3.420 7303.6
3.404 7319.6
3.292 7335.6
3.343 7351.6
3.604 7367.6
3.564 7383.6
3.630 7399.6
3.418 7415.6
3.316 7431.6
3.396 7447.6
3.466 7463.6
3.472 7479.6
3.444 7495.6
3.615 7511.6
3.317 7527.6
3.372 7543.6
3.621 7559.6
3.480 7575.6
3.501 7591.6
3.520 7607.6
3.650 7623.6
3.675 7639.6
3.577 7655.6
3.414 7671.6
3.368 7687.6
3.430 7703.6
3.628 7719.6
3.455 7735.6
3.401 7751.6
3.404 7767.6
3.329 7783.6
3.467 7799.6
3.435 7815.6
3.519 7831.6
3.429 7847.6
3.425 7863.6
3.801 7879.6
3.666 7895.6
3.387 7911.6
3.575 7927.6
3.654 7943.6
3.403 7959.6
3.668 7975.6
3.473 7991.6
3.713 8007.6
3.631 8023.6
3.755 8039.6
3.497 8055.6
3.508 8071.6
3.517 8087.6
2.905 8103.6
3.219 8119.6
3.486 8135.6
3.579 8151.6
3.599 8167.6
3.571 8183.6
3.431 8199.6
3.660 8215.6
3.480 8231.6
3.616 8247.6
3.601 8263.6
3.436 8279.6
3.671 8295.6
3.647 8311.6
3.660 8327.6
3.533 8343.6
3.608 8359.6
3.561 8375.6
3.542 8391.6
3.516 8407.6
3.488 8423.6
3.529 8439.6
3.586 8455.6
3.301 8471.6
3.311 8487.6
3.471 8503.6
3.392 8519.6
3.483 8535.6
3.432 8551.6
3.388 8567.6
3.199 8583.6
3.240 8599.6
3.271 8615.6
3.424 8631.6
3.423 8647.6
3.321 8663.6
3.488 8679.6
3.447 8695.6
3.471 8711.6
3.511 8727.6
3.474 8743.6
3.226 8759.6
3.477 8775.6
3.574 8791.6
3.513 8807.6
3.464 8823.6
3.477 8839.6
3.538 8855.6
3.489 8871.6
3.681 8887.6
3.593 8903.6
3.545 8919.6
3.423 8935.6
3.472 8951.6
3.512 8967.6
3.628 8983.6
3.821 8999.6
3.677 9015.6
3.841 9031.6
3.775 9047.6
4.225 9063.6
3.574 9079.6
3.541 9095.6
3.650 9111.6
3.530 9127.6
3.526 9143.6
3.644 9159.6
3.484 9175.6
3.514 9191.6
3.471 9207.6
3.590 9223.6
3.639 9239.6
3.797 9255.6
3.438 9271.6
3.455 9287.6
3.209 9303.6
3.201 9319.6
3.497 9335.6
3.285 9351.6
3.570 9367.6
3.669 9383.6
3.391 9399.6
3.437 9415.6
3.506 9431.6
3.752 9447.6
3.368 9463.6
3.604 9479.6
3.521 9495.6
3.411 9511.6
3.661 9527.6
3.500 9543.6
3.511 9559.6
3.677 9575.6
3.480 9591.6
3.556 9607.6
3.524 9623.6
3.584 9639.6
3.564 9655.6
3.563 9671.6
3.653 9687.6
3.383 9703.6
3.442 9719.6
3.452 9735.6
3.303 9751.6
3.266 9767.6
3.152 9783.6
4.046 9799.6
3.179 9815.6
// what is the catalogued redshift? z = 0.38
